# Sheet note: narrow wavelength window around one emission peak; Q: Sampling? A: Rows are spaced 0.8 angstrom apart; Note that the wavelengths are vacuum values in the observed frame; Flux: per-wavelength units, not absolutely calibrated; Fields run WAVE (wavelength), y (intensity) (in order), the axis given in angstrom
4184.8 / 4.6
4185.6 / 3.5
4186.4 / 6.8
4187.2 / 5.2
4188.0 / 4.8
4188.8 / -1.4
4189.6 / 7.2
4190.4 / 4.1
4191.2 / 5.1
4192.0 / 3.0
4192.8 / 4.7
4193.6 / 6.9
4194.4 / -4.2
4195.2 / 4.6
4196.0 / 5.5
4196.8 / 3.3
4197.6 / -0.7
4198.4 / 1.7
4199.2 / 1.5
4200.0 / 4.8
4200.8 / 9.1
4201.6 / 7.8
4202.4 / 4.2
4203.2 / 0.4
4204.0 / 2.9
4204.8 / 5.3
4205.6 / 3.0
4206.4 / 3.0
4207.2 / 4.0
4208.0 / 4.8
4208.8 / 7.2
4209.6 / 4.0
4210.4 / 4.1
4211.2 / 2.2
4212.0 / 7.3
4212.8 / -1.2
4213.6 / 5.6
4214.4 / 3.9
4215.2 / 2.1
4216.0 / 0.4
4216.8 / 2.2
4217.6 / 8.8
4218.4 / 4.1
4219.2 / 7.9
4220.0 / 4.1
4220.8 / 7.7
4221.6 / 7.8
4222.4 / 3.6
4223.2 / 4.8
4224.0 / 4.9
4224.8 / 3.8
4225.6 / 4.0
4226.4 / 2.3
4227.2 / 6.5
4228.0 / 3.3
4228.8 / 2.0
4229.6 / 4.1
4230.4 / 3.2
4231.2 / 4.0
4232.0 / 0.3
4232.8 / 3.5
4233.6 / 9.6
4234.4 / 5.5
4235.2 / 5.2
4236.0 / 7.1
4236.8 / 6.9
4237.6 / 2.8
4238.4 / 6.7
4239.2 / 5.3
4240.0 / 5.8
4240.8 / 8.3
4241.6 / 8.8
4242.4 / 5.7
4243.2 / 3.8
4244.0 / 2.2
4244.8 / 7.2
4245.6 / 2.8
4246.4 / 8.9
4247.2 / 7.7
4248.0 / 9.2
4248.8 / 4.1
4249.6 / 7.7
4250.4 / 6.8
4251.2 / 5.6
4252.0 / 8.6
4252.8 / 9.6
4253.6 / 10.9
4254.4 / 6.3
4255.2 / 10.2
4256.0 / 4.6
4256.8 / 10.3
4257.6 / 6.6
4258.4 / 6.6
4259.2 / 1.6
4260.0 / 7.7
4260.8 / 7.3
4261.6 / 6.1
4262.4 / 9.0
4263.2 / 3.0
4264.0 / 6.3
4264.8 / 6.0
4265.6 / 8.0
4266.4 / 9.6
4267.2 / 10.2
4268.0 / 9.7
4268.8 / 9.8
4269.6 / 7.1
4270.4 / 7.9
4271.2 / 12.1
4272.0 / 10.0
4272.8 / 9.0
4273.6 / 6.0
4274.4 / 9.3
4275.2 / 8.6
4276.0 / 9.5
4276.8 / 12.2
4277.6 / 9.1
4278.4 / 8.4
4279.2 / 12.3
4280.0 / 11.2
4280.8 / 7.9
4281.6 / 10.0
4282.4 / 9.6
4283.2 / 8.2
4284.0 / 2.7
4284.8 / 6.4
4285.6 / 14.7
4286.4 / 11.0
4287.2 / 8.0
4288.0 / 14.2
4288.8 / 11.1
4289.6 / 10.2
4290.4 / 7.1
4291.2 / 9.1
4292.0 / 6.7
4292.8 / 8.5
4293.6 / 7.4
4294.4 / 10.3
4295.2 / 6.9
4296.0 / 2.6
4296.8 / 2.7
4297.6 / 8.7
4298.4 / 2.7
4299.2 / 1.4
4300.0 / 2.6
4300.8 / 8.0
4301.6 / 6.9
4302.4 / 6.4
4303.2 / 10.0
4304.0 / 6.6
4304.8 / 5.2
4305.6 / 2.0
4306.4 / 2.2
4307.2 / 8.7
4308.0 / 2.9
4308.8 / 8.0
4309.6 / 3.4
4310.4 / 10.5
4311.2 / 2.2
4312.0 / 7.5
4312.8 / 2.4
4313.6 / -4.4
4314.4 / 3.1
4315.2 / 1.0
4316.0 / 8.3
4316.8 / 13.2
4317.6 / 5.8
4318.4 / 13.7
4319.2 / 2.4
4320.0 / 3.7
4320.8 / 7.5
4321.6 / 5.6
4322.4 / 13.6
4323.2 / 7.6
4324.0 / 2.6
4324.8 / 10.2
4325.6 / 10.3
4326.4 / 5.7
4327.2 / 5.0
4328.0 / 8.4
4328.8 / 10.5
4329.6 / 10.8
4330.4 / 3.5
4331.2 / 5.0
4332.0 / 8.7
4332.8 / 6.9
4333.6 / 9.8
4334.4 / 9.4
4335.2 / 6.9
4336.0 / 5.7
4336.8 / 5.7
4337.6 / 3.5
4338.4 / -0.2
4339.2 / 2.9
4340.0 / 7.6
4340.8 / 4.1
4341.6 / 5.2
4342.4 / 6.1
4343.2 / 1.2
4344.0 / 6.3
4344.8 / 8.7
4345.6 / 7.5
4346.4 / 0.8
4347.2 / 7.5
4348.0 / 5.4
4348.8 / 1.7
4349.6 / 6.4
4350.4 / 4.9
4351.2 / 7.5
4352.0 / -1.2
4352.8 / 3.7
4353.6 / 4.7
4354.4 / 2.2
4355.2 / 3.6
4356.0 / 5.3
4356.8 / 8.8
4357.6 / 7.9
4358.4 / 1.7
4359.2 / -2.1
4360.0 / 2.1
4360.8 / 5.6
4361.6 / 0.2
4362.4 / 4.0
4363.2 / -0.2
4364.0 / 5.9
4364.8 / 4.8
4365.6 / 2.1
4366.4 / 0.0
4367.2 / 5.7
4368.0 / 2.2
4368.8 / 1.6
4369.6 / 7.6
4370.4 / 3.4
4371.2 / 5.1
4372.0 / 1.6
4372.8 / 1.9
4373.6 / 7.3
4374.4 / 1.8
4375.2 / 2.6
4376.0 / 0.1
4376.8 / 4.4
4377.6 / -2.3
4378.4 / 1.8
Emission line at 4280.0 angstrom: C IV 1549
